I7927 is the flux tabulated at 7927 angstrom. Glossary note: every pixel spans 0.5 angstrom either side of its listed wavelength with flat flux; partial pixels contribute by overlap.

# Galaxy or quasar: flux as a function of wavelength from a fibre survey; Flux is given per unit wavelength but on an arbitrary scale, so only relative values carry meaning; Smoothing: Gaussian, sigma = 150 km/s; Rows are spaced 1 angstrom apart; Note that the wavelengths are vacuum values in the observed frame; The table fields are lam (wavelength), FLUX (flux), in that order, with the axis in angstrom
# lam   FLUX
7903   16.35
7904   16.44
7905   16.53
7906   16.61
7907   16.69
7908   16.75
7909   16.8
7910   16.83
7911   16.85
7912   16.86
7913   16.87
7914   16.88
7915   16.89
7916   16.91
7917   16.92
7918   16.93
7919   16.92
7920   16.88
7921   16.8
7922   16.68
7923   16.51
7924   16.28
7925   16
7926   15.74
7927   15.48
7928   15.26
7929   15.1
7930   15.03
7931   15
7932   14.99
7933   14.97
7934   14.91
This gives 15.48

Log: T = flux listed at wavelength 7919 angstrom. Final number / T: 16.92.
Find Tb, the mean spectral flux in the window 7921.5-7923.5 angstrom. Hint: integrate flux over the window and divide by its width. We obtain 16.6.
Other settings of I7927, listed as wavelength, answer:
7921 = 16.8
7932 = 14.99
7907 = 16.69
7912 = 16.86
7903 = 16.35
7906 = 16.61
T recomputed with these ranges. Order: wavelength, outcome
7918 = 16.93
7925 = 16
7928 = 15.26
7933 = 14.97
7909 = 16.8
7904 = 16.44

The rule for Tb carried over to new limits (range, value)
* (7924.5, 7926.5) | 15.9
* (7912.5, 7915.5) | 16.9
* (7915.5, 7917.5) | 16.9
